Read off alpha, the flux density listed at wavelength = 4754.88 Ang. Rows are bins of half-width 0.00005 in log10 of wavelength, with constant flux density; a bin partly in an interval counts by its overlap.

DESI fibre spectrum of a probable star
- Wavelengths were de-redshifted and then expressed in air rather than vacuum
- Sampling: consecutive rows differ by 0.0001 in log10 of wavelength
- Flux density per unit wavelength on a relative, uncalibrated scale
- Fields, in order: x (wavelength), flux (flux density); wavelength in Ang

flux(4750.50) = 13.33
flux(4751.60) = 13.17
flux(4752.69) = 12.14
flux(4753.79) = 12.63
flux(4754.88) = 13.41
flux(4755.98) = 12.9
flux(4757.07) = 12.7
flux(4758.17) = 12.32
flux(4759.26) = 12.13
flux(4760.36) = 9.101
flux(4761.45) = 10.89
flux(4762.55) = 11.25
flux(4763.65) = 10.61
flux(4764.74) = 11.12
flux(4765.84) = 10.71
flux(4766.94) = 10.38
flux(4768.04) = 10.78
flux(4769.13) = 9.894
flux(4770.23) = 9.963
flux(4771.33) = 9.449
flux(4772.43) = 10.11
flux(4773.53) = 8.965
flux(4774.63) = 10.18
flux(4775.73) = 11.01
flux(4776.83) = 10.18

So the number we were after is 13.41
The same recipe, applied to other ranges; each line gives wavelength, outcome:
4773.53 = 8.965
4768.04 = 10.78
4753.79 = 12.63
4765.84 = 10.71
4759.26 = 12.13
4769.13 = 9.894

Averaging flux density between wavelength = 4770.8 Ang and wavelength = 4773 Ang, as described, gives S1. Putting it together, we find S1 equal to 9.77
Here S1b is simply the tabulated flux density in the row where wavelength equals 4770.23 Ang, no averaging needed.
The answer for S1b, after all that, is 9.963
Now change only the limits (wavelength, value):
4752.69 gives 12.14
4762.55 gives 11.25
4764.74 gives 11.12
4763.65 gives 10.61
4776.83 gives 10.18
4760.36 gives 9.101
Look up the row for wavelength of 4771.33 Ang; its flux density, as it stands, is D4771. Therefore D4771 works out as 9.449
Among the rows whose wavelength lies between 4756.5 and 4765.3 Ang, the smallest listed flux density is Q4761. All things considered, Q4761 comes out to 9.101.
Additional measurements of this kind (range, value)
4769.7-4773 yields 9.449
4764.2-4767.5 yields 10.38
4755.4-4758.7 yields 12.32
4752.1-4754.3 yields 12.14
